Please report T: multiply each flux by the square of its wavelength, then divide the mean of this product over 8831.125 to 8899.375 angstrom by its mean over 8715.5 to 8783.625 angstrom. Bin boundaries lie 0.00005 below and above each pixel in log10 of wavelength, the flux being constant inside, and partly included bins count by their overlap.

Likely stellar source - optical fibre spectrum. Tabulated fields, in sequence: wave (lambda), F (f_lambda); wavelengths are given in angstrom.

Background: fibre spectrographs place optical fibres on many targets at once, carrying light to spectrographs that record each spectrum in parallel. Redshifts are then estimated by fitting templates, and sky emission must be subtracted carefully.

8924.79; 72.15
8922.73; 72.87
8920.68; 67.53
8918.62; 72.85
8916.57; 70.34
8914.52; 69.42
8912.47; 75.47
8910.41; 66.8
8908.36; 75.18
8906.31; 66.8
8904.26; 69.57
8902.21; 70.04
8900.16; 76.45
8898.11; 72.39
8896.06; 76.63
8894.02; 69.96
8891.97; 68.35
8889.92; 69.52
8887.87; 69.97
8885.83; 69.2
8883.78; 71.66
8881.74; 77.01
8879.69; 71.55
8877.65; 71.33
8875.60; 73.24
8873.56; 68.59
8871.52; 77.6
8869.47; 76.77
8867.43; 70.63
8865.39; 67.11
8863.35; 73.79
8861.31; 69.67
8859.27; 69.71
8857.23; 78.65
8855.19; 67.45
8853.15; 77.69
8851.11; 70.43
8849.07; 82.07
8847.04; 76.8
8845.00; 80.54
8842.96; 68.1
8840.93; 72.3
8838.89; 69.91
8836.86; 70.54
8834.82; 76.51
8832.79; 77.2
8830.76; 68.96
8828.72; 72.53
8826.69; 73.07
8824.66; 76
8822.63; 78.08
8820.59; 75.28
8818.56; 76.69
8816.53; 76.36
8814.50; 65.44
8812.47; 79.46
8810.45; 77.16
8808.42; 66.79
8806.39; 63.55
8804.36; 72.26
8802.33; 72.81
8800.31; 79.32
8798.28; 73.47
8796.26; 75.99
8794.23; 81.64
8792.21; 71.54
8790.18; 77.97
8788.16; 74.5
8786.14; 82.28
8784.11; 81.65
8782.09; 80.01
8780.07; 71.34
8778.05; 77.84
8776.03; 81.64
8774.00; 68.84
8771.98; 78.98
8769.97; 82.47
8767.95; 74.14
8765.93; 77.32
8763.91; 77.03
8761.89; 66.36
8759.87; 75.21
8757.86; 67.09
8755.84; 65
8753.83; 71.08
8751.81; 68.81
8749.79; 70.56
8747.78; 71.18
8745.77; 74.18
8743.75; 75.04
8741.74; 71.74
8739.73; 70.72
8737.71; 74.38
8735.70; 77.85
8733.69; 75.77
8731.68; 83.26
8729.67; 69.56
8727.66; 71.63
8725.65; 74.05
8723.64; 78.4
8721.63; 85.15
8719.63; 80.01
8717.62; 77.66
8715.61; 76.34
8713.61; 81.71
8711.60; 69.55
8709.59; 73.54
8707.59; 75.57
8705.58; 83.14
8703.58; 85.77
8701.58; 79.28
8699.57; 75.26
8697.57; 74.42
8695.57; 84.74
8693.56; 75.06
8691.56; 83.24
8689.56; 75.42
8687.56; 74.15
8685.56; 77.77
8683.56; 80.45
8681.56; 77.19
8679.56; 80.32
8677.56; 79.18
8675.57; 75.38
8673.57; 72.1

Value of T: 1.00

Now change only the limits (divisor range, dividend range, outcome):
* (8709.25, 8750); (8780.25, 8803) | 1.04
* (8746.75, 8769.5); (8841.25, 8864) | 1.06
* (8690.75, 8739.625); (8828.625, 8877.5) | 0.97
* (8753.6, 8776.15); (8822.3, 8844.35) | 1.01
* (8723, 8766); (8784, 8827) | 1.04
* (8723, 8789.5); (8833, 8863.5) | 1.01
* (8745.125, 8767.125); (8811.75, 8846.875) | 1.06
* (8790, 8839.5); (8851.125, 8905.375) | 0.99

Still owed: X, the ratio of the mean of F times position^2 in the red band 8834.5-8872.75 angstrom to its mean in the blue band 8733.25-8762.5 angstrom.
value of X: 1.05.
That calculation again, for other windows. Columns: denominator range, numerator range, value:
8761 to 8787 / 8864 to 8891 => 0.96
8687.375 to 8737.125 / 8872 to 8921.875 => 0.96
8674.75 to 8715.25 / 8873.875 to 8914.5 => 0.96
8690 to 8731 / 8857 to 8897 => 0.96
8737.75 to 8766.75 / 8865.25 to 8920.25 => 1.03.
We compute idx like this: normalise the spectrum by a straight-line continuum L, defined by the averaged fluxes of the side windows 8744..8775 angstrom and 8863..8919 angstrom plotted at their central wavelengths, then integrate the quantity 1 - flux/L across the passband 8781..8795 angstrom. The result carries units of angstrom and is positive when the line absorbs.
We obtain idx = -1.2 angstrom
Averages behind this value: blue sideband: 72.6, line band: 78.4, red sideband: 71.7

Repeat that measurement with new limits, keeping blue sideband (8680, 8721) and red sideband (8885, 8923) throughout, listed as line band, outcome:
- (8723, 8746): 0.7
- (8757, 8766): 0.4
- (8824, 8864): -0.3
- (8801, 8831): 0.4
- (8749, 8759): 1.0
